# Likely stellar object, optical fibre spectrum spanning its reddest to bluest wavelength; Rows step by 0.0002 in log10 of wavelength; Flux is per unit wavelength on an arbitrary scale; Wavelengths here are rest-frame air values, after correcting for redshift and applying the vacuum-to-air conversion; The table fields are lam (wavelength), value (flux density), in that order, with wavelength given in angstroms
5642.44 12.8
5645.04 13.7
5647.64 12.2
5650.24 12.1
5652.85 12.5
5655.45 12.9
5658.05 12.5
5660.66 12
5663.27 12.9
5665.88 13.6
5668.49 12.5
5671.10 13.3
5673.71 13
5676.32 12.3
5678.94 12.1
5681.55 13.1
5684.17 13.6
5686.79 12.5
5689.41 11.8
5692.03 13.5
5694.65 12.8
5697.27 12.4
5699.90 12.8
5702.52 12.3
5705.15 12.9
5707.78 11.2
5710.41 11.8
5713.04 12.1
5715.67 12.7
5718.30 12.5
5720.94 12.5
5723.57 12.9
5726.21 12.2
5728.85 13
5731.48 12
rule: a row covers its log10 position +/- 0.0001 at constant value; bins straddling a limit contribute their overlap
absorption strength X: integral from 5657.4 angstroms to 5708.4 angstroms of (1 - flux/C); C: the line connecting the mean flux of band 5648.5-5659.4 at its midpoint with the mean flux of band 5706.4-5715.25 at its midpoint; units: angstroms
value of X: -2.3 angstroms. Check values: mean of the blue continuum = 12.5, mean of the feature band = 12.7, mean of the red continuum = 11.8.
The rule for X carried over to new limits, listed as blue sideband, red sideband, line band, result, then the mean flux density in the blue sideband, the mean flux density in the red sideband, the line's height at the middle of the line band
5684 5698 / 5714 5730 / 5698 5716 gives 0.61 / 12.7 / 12.6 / 12.7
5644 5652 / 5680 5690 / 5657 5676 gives -0.14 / 12.6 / 12.8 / 12.7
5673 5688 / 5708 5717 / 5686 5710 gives -0.10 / 12.8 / 12.1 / 12.4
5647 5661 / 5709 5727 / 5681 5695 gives -0.55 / 12.4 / 12.4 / 12.4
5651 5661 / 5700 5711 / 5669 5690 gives -0.69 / 12.5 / 12.1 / 12.3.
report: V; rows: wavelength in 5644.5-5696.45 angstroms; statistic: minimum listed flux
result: 11.8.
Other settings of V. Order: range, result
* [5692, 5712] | 11.2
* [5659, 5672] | 12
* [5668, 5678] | 12.3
